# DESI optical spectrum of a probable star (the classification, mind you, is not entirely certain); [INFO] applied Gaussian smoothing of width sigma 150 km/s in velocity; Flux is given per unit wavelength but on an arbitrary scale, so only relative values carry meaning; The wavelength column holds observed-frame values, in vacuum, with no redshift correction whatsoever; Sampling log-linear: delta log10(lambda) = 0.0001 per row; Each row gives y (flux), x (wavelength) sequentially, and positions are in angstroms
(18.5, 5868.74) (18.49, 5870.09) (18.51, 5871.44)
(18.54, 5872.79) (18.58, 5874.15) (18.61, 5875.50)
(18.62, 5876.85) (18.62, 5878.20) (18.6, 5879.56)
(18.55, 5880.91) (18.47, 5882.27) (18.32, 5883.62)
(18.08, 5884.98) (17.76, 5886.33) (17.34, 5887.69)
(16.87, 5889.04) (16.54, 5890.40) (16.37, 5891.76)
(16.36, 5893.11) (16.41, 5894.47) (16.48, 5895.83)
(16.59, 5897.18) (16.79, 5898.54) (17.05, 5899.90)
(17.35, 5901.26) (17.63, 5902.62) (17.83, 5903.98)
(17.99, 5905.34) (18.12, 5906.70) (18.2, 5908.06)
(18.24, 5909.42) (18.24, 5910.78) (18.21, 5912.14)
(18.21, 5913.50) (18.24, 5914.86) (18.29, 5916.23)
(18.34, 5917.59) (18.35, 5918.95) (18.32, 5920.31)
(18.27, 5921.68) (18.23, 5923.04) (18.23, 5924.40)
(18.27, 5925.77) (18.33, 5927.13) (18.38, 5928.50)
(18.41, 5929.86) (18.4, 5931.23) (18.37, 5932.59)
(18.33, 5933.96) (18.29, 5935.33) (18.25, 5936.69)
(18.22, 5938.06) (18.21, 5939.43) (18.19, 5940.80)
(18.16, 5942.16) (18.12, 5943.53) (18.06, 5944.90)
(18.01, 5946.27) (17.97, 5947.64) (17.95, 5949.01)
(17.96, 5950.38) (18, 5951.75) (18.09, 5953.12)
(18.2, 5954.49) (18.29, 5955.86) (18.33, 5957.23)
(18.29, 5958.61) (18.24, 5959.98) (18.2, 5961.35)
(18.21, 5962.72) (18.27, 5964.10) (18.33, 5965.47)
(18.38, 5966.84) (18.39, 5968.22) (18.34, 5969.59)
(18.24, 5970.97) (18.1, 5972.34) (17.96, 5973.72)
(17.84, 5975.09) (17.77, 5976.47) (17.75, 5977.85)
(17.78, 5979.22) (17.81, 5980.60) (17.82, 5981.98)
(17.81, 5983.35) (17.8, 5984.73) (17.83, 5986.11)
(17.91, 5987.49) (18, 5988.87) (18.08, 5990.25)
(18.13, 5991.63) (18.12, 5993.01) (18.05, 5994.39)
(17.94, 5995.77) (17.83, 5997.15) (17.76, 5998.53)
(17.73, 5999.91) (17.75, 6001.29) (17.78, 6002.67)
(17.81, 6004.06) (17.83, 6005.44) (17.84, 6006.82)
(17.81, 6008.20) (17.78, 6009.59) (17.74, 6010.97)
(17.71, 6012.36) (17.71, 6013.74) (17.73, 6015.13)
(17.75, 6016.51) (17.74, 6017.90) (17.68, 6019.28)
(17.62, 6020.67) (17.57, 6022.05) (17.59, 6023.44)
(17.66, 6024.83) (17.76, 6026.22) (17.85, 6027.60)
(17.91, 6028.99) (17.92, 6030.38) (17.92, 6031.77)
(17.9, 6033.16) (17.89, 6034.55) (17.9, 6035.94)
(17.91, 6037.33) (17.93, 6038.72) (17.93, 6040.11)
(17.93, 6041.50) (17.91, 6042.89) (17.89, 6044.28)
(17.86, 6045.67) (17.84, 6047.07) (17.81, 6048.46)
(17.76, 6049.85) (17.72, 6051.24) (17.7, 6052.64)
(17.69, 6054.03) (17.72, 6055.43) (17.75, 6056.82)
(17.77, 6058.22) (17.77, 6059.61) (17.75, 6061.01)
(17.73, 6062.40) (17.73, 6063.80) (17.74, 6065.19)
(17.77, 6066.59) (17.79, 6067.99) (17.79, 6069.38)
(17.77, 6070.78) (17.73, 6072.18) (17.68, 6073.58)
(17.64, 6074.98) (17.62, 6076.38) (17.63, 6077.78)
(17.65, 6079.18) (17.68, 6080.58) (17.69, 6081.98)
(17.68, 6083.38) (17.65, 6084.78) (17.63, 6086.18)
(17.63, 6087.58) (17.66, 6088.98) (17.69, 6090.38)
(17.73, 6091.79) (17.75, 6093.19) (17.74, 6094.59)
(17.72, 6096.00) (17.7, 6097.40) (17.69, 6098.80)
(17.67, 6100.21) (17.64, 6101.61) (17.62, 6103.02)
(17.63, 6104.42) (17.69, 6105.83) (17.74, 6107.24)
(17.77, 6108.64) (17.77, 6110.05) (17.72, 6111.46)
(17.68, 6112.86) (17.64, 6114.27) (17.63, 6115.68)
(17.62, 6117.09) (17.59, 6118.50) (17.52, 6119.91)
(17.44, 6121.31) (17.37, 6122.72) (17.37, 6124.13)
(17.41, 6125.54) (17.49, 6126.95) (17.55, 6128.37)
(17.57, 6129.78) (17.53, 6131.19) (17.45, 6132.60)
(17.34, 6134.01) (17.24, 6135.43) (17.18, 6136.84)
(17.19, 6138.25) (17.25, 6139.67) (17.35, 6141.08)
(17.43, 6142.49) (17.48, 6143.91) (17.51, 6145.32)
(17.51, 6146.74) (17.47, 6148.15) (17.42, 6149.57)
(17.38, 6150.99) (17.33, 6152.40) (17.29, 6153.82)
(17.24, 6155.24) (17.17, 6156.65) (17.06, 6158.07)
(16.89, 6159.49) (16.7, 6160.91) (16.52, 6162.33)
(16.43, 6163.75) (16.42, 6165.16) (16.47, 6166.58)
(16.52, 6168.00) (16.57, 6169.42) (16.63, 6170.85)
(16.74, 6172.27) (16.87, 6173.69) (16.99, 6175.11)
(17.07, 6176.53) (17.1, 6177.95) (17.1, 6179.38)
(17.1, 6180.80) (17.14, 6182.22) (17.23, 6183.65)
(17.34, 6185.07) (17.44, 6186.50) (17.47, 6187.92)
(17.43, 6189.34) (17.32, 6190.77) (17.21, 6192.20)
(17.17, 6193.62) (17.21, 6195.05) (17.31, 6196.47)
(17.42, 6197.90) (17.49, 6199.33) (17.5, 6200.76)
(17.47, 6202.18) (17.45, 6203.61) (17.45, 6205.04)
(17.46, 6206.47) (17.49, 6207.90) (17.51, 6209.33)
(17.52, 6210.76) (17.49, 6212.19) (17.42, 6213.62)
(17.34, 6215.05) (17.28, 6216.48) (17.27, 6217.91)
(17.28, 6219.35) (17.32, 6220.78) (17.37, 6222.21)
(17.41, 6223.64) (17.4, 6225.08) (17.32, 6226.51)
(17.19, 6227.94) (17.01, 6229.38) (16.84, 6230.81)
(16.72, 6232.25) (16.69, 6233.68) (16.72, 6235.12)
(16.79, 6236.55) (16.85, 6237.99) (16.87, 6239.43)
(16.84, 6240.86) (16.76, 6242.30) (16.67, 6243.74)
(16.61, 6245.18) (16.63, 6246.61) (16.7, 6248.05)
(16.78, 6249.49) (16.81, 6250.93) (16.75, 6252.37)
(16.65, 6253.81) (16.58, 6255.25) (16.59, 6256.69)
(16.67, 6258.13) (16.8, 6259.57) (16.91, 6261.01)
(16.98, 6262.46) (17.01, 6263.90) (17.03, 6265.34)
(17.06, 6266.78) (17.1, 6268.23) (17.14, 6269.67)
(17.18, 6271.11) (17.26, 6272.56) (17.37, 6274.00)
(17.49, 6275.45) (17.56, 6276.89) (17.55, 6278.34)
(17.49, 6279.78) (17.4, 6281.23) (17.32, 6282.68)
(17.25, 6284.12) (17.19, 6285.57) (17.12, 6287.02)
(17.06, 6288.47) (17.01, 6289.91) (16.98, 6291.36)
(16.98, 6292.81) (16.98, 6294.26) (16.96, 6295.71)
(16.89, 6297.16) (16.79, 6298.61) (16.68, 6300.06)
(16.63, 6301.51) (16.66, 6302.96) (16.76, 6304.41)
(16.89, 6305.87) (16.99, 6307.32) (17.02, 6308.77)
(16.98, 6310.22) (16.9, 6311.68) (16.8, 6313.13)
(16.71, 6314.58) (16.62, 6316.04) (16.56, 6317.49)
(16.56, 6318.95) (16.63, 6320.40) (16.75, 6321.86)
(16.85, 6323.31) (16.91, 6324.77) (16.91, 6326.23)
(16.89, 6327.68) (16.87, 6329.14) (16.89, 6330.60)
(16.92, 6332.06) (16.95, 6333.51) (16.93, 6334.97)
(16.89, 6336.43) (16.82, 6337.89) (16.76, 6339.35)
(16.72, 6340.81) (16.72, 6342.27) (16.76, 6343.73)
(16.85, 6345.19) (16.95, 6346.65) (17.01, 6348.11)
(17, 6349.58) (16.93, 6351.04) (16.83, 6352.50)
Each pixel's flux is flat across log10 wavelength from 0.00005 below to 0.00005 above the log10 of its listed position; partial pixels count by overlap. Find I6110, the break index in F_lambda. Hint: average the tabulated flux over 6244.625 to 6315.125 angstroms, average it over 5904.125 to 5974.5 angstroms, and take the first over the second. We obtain 0.9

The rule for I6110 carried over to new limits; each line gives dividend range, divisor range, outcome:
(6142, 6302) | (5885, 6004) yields 0.95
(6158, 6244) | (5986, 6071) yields 0.96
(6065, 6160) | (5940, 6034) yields 0.98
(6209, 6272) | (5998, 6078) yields 0.96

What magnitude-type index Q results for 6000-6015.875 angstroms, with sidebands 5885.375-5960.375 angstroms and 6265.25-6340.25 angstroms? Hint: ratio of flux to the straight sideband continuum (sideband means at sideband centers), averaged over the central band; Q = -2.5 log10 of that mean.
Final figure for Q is -0.005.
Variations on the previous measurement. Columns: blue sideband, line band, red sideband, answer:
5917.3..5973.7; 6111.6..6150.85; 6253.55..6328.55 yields 0.01 mag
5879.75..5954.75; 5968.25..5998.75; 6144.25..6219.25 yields -0.01 mag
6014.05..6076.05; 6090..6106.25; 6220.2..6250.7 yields -0.01 mag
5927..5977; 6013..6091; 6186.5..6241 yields 0.00 mag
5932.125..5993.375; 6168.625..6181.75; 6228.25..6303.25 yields 0.02 mag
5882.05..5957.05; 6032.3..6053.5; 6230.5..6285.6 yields -0.02 mag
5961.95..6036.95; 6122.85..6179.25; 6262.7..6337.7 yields 0.02 mag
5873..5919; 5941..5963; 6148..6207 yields -0.03 mag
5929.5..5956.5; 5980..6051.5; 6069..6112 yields 0.01 mag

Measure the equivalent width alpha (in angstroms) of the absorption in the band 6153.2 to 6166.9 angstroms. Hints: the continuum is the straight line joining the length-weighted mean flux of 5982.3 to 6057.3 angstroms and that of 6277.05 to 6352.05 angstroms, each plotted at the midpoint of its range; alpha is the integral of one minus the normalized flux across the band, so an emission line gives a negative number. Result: 0.4 angstroms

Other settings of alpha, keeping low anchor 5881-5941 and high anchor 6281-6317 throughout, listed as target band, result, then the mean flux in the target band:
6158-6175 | 0.59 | 16.6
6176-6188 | 0.00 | 17.2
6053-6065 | -0.16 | 17.7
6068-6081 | -0.17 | 17.7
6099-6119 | -0.33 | 17.7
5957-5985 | -0.58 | 18.1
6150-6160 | 0.04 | 17.2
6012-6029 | -0.11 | 17.7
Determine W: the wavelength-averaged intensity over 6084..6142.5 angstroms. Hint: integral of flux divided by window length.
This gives 17.6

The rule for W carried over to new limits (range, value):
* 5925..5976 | 18.2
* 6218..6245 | 17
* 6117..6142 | 17.4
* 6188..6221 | 17.4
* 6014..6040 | 17.8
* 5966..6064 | 17.9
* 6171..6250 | 17.2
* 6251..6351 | 16.9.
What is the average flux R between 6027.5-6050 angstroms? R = 17.9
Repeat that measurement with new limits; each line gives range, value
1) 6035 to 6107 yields 17.7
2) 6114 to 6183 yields 17.2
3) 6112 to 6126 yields 17.5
